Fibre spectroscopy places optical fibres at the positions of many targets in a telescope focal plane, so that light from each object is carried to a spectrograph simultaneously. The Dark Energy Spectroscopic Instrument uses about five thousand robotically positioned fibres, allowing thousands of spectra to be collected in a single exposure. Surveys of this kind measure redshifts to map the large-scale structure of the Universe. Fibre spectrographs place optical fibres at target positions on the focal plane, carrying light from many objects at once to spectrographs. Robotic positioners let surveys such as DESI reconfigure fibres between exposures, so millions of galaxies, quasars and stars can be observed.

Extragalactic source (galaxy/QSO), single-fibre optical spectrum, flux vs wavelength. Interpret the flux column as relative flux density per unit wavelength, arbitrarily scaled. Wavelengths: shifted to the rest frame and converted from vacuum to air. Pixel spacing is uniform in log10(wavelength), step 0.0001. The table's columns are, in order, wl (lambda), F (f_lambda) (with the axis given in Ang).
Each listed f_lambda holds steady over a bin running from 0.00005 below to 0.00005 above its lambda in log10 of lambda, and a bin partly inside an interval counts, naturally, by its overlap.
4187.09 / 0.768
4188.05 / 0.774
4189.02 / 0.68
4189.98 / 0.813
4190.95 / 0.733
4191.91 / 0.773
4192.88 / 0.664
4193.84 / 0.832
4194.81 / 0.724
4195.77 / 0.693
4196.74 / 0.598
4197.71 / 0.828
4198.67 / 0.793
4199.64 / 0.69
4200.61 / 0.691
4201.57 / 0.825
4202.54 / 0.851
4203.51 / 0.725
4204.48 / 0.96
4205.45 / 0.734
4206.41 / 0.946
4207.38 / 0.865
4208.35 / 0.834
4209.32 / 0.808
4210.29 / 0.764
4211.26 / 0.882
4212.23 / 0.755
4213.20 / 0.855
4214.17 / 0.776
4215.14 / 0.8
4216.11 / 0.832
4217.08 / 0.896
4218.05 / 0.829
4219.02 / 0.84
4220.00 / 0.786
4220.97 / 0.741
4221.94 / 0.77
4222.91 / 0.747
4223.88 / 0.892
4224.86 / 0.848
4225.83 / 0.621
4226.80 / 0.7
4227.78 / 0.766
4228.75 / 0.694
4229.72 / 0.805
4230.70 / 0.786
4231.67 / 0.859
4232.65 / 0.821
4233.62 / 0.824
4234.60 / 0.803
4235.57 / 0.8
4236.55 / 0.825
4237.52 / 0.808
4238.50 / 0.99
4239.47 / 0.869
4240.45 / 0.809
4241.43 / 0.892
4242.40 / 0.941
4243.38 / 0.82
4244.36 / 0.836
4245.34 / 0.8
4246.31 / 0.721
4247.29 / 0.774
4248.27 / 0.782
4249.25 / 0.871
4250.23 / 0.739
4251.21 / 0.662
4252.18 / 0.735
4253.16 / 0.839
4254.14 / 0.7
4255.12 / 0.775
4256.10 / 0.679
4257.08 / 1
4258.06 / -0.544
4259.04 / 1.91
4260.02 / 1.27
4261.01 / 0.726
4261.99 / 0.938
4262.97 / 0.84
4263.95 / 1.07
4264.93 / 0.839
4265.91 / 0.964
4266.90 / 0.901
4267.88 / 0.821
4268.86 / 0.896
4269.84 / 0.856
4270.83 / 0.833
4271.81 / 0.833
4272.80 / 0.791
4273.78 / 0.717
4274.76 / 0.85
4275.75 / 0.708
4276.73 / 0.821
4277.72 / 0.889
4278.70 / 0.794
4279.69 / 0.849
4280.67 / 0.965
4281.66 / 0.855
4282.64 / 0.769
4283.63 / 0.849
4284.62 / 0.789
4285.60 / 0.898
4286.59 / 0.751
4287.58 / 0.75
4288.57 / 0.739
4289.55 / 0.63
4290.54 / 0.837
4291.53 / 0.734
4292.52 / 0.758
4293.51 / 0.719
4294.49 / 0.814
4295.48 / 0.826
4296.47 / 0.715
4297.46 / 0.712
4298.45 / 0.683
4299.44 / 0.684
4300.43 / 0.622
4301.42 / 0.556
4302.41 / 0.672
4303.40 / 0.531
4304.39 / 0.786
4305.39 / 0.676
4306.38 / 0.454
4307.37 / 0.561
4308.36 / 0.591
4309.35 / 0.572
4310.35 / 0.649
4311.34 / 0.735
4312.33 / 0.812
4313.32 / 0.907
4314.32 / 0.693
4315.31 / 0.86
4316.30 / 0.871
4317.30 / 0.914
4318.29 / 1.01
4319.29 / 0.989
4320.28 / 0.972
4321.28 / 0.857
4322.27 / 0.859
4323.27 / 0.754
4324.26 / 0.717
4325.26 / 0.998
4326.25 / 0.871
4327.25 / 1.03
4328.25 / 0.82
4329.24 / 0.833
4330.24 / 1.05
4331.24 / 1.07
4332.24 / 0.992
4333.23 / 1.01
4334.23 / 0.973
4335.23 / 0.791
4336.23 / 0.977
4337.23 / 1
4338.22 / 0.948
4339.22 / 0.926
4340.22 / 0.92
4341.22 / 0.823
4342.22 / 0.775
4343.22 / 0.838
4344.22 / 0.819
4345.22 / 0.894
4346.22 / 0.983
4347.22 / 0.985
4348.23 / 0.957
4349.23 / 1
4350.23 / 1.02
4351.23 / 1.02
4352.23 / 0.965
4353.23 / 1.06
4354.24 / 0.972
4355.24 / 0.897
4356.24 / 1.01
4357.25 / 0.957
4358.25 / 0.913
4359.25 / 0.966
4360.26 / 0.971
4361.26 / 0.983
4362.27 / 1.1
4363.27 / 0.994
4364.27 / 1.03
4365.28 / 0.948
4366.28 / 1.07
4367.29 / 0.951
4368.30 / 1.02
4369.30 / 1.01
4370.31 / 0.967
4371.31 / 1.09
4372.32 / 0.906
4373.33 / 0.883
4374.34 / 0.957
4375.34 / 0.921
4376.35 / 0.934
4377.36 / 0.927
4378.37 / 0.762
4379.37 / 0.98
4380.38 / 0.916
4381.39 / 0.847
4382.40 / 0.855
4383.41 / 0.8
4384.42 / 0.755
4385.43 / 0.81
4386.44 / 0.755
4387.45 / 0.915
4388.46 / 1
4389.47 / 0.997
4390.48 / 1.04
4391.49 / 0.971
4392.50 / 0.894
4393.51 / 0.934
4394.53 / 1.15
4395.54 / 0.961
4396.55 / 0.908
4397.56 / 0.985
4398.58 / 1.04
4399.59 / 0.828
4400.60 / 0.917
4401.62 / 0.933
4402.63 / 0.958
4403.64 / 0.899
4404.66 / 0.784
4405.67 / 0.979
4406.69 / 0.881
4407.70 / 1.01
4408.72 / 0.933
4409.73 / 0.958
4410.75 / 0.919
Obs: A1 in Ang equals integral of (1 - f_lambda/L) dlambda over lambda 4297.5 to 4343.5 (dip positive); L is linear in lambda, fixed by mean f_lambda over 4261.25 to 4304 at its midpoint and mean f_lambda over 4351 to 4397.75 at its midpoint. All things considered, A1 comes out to 2.3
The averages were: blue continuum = 0.792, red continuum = 0.949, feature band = 0.817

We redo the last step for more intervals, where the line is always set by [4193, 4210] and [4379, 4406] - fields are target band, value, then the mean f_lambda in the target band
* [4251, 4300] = 1.59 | 0.809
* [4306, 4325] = 1.81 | 0.783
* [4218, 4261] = 0.40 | 0.804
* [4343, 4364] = -1.84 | 0.969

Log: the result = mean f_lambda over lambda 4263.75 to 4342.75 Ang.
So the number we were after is 0.816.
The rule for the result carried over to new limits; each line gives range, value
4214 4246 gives 0.813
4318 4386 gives 0.935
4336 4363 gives 0.951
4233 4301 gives 0.811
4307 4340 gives 0.869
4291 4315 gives 0.687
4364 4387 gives 0.916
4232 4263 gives 0.82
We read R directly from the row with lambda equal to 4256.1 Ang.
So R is 0.679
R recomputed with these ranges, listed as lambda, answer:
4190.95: 0.733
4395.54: 0.961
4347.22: 0.985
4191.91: 0.773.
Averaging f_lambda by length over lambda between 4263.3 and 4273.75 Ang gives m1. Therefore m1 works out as 0.873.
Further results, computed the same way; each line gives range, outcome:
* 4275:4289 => 0.817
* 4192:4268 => 0.81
